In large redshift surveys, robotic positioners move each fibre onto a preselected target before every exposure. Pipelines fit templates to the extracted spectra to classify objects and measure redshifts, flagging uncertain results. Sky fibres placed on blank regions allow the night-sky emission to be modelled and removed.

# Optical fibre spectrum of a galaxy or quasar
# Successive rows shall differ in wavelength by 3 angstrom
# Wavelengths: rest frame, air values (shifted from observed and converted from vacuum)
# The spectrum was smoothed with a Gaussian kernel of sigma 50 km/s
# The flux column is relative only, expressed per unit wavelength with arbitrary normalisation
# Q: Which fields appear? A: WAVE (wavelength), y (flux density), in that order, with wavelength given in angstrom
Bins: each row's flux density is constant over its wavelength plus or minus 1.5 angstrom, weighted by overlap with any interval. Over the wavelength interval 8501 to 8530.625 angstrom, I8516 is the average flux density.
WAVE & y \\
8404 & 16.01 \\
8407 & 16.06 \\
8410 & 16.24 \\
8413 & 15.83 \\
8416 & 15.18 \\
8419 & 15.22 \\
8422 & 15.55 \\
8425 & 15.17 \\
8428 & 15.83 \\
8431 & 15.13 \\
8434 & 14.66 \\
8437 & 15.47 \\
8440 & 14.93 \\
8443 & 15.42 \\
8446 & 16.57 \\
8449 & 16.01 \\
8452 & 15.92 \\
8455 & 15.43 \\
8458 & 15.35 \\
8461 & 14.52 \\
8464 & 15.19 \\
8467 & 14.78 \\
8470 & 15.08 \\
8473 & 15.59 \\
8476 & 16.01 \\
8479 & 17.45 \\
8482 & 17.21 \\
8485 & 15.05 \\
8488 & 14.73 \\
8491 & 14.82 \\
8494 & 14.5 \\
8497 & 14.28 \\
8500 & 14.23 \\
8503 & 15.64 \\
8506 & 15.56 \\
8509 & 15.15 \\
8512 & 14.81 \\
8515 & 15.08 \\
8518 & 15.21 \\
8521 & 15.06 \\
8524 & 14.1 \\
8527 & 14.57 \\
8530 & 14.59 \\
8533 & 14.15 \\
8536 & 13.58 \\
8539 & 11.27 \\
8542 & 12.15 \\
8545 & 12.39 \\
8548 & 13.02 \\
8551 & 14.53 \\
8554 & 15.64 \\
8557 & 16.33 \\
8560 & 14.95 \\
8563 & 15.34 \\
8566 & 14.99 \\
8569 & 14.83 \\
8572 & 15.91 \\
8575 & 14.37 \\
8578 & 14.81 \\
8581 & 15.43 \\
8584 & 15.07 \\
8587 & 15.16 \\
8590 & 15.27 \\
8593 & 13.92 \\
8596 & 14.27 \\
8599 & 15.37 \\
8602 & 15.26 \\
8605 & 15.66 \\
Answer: 15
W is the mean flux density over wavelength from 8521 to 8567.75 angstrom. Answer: 14.1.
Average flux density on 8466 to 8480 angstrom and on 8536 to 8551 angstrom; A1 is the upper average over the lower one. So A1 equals 0.8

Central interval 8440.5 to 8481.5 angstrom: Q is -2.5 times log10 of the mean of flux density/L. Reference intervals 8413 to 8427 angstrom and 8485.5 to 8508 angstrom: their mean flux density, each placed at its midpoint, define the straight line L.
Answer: -0.04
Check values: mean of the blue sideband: 15.4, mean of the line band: 15.7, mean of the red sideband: 14.8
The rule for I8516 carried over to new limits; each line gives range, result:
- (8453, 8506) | 15.3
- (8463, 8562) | 14.7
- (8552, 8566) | 15.5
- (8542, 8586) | 14.7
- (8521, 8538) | 14.2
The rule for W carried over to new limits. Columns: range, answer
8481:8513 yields 15.1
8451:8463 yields 15.3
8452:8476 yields 15.2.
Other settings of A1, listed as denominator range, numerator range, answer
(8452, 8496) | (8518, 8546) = 0.89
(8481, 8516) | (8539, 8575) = 0.96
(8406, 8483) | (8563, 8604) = 0.96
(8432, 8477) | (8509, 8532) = 0.96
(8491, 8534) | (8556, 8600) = 1.02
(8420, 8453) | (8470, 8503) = 0.99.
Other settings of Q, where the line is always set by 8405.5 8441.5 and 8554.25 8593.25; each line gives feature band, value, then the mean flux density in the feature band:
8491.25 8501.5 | 0.07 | 14.4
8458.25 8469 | 0.03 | 14.9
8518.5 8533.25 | 0.05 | 14.6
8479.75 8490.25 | -0.03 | 15.7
